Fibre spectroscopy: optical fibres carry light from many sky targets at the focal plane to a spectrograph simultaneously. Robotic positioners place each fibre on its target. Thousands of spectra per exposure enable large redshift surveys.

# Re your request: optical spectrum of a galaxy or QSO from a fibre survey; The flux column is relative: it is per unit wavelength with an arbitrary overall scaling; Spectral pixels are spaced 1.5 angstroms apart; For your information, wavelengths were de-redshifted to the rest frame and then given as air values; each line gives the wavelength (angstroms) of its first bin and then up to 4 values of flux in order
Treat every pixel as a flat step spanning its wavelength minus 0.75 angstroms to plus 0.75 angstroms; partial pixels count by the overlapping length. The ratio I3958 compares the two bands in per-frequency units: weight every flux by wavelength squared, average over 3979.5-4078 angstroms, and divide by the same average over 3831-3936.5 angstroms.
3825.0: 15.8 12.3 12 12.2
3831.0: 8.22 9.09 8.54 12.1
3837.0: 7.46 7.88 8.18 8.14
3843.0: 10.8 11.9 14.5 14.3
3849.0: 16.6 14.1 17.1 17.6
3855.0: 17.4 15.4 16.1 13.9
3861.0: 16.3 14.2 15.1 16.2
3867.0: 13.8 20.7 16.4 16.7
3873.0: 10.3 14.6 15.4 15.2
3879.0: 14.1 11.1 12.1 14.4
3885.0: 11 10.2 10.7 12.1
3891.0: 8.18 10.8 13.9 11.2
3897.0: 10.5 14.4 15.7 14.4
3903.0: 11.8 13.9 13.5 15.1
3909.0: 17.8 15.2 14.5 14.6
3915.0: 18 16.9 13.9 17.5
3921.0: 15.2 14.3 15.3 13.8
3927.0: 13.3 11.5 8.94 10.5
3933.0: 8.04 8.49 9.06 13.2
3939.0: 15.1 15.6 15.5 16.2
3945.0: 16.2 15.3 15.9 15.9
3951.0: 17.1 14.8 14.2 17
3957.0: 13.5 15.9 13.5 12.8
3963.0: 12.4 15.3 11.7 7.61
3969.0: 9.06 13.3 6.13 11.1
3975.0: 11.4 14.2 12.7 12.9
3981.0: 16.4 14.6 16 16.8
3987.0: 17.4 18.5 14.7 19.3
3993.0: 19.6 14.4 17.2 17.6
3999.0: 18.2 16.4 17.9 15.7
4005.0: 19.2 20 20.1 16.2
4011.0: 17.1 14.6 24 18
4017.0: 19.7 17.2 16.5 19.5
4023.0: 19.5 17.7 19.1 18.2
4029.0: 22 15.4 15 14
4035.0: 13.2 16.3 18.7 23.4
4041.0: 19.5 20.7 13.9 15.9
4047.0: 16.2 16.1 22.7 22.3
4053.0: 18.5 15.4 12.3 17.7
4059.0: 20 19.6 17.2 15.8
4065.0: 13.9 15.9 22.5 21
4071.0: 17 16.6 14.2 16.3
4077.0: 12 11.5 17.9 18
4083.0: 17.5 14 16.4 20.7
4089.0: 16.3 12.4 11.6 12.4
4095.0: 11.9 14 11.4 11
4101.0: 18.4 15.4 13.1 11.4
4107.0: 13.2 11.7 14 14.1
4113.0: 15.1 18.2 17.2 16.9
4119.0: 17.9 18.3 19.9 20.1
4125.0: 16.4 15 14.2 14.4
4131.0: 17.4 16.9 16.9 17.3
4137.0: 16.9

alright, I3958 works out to 1.4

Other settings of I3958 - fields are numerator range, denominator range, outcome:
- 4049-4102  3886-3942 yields 1.33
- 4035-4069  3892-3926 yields 1.32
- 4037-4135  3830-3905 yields 1.39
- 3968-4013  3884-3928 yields 1.19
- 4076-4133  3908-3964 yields 1.16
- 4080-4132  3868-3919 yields 1.24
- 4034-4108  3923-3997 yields 1.23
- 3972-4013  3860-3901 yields 1.26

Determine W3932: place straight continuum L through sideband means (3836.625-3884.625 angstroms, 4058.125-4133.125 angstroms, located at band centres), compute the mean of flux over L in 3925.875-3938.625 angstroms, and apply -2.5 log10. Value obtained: 0.34 mag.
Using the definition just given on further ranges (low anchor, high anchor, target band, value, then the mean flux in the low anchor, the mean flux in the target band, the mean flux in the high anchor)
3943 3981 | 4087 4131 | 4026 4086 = -0.18 mag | 13.5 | 17.2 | 15.1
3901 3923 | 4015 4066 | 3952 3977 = 0.27 mag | 15.1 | 12.5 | 17.7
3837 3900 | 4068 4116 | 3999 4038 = -0.22 mag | 13.5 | 17.7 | 15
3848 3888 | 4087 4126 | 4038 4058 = -0.20 mag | 14.8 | 18.1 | 15.1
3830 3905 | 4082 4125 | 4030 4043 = -0.19 mag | 13.1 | 17.3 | 15.2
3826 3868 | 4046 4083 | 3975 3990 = 0.02 mag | 13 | 15.3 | 17.1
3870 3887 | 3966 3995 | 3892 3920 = -0.07 mag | 13.4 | 14.4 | 13.9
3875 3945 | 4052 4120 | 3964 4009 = -0.06 mag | 13.3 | 15.2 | 15.6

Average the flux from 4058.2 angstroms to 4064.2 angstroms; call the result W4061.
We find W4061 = 18.2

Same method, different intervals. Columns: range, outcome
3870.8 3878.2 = 14.4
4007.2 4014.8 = 18.4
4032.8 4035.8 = 13.6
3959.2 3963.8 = 13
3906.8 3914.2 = 15.4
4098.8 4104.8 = 14.5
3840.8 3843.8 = 9.53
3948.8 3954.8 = 15.5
